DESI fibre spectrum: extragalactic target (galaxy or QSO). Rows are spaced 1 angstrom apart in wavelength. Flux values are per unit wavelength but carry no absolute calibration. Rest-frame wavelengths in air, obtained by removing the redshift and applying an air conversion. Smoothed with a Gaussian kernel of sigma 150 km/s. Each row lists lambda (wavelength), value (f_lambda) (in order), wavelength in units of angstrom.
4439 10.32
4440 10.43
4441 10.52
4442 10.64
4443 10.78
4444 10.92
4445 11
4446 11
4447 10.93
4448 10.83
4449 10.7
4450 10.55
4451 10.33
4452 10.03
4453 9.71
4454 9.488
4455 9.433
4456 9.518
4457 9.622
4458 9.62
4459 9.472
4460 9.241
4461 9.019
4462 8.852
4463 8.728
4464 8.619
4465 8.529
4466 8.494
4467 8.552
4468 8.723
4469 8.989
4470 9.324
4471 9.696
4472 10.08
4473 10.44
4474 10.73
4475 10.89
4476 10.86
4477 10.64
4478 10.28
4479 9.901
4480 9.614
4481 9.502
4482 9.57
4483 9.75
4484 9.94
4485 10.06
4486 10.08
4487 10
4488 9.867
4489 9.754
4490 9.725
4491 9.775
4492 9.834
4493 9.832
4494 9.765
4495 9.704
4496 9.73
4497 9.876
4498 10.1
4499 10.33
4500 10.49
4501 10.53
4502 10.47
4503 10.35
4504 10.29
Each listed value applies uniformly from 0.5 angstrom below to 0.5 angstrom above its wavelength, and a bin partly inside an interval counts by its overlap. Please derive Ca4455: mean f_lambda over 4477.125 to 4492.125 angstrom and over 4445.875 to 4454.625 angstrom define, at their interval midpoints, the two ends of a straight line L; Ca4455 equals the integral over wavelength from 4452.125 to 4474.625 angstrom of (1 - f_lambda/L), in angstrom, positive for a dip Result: 1.84 angstrom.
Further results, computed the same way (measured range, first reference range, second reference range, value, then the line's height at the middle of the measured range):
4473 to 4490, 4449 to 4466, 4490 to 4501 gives -0.6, 9.77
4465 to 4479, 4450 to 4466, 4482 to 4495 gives -0.3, 9.58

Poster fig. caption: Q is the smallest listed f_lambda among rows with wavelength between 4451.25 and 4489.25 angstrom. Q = 8.494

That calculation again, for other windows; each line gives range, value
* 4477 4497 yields 9.502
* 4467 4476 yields 8.552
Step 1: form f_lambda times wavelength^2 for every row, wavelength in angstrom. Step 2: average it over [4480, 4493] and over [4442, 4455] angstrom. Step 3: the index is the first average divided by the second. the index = 0.95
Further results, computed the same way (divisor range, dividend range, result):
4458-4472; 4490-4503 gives 1.13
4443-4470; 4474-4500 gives 1.05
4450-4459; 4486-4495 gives 1.02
